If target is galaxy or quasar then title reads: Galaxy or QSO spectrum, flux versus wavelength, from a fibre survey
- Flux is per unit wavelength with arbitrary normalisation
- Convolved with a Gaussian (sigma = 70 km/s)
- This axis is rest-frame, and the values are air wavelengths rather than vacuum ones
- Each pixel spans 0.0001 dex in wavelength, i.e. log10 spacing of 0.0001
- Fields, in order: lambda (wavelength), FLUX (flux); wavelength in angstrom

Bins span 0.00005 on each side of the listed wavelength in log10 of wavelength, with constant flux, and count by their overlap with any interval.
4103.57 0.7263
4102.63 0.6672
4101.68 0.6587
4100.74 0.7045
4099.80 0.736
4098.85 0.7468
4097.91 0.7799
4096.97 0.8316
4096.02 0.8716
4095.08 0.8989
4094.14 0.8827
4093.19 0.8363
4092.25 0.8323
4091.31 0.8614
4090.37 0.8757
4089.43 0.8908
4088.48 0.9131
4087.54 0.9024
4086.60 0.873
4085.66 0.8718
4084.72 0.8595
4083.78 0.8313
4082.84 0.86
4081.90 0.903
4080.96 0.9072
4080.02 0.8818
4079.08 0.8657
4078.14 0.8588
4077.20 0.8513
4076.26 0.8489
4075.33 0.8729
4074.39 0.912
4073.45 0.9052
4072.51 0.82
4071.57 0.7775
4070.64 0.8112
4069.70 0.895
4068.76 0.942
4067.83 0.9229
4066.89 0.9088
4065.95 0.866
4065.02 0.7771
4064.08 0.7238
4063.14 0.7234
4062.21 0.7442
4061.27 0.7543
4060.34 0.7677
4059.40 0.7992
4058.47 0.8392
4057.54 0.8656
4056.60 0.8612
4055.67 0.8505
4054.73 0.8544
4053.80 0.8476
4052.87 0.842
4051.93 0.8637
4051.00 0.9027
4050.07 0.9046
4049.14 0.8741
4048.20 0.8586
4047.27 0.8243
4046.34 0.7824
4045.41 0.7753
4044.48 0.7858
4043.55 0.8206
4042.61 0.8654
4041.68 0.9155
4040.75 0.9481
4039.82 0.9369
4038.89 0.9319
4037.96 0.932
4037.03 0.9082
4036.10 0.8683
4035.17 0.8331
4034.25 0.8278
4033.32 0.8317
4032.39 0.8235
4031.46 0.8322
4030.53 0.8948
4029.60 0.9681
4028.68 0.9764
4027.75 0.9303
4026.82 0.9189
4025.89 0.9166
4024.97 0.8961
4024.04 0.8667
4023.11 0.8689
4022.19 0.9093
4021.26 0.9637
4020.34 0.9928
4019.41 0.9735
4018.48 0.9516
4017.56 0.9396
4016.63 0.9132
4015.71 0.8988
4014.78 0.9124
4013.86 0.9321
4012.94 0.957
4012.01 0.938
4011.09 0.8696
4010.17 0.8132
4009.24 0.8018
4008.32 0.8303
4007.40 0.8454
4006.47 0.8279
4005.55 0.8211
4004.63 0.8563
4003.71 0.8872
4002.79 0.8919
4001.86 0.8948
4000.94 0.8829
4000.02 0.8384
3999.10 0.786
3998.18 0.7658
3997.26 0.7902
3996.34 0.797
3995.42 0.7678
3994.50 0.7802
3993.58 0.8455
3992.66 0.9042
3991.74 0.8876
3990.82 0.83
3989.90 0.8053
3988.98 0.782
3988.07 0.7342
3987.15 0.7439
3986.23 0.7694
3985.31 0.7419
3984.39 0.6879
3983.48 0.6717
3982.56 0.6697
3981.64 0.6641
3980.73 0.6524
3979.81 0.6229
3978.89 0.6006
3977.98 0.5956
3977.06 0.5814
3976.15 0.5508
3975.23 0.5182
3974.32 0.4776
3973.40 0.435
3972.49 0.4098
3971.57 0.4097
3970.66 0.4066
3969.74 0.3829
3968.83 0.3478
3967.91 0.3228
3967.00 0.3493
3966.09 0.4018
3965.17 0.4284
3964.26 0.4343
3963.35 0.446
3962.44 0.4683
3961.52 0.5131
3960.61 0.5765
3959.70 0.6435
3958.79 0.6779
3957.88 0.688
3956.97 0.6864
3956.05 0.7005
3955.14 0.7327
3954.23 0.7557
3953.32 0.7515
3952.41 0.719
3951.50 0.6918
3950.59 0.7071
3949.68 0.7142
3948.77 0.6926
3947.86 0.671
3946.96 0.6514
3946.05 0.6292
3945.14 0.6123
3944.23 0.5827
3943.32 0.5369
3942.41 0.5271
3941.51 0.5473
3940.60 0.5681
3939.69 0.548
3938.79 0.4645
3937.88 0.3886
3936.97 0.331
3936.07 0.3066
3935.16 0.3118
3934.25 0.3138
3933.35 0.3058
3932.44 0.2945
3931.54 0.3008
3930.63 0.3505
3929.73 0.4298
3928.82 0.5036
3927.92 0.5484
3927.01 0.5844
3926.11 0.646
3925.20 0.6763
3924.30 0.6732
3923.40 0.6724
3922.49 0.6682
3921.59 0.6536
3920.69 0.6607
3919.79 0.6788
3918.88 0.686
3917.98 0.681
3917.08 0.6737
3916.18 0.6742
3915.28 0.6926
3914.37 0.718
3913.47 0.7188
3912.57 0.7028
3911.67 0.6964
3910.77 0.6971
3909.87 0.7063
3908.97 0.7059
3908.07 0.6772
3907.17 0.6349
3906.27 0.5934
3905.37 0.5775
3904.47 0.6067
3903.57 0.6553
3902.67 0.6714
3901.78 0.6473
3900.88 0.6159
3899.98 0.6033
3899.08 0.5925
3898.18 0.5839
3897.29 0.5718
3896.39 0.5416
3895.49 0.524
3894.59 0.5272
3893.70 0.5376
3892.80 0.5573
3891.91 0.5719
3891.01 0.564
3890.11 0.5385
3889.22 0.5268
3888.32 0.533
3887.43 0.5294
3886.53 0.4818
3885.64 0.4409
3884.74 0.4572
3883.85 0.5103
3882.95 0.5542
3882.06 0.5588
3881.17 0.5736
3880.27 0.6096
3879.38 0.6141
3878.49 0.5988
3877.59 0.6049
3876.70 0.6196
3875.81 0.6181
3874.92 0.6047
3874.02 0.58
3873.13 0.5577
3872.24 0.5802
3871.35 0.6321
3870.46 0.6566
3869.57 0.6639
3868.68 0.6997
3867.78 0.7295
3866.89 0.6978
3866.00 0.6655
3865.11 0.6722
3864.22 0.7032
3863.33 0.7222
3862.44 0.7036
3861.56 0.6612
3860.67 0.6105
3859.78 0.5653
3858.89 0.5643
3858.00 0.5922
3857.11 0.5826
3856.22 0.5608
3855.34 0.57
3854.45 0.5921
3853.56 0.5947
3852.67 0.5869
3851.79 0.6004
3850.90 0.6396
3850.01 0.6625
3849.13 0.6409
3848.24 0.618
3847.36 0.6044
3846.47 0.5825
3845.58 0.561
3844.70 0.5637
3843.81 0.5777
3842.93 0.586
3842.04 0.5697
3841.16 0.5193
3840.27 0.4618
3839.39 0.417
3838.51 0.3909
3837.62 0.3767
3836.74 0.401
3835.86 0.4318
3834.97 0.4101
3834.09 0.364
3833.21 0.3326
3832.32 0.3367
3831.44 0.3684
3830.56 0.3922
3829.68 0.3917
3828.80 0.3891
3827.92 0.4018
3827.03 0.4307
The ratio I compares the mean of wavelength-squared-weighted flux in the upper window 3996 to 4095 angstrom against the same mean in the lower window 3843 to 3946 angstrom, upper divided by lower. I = 1.60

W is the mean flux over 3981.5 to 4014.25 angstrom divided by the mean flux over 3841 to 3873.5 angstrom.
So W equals 1.32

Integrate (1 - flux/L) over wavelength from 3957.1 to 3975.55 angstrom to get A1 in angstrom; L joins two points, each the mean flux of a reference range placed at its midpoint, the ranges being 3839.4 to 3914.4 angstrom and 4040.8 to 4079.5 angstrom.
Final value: 6.4 angstrom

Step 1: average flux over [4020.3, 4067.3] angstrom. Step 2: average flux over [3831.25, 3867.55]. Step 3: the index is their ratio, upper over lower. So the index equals 1.55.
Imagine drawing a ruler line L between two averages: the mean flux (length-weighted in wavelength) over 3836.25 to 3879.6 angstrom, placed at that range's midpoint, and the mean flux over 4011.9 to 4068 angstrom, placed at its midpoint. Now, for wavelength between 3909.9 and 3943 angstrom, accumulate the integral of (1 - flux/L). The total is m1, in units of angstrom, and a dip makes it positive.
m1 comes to 6.8 angstrom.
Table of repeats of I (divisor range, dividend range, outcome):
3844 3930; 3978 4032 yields 1.45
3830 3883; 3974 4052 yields 1.58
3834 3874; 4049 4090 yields 1.63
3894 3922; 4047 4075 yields 1.41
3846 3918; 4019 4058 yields 1.56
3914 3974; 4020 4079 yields 1.66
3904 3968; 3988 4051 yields 1.56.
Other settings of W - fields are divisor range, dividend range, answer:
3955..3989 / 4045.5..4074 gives 1.49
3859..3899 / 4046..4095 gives 1.44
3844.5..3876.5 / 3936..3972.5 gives 0.88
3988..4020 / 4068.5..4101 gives 1.00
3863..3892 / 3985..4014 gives 1.40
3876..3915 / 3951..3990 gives 0.98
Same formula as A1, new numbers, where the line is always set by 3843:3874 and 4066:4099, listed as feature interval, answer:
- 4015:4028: -2.0 angstrom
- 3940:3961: 2.0 angstrom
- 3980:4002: -0.2 angstrom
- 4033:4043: -0.9 angstrom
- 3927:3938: 5.1 angstrom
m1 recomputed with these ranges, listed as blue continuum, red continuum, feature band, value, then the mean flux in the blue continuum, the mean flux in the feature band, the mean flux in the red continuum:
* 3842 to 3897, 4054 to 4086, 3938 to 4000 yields 8.1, 0.593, 0.625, 0.845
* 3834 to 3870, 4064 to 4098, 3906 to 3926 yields -0.6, 0.581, 0.679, 0.865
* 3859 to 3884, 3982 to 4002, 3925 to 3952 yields 7.7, 0.628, 0.513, 0.788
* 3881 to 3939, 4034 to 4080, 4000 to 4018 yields -2.9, 0.564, 0.878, 0.851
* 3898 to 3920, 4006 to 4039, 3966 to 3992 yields 7.1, 0.66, 0.589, 0.897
